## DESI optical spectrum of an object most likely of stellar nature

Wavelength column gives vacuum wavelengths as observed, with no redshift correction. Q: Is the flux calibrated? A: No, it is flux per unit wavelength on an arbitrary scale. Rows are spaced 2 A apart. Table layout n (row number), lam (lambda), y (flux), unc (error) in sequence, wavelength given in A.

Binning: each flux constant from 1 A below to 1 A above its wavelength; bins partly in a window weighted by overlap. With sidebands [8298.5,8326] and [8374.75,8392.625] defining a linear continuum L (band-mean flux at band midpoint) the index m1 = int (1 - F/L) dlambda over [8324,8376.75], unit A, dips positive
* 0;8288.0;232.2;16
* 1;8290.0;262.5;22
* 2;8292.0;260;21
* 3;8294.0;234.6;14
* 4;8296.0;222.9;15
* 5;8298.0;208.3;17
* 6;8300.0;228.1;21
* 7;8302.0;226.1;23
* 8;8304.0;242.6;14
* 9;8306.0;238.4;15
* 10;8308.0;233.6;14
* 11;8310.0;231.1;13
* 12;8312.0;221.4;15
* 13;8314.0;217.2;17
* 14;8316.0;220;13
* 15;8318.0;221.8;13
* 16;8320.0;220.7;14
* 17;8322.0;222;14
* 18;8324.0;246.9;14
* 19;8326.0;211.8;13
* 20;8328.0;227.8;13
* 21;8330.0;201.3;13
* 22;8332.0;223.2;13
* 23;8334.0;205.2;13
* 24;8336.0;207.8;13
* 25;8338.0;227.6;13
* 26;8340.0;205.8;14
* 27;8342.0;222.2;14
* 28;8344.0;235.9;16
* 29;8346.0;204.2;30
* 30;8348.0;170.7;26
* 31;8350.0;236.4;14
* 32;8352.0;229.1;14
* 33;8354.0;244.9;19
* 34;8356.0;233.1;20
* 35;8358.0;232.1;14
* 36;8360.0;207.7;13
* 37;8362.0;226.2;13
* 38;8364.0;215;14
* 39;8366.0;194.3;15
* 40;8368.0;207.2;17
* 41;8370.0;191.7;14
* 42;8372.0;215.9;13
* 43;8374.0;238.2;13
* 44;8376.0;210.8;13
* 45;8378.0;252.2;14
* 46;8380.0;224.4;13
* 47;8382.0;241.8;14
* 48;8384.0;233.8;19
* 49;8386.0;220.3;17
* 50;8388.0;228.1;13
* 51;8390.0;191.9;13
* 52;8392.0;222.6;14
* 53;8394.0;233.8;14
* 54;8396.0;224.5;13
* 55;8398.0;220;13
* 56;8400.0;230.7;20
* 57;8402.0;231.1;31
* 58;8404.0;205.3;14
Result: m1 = 2.2 A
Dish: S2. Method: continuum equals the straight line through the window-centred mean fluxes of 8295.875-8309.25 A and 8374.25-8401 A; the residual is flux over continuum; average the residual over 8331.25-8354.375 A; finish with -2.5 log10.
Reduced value 0.05 mag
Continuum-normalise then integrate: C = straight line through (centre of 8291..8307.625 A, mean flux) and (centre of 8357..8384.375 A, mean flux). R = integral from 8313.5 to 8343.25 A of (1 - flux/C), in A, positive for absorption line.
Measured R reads 1.1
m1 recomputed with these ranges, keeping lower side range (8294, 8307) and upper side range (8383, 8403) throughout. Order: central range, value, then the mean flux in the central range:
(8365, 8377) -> 0.81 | 210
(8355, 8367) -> 0.38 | 218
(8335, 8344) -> 0.33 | 218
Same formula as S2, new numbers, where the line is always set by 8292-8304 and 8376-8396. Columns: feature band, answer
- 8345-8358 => 0.03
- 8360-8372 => 0.10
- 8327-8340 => 0.06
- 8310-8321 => 0.03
